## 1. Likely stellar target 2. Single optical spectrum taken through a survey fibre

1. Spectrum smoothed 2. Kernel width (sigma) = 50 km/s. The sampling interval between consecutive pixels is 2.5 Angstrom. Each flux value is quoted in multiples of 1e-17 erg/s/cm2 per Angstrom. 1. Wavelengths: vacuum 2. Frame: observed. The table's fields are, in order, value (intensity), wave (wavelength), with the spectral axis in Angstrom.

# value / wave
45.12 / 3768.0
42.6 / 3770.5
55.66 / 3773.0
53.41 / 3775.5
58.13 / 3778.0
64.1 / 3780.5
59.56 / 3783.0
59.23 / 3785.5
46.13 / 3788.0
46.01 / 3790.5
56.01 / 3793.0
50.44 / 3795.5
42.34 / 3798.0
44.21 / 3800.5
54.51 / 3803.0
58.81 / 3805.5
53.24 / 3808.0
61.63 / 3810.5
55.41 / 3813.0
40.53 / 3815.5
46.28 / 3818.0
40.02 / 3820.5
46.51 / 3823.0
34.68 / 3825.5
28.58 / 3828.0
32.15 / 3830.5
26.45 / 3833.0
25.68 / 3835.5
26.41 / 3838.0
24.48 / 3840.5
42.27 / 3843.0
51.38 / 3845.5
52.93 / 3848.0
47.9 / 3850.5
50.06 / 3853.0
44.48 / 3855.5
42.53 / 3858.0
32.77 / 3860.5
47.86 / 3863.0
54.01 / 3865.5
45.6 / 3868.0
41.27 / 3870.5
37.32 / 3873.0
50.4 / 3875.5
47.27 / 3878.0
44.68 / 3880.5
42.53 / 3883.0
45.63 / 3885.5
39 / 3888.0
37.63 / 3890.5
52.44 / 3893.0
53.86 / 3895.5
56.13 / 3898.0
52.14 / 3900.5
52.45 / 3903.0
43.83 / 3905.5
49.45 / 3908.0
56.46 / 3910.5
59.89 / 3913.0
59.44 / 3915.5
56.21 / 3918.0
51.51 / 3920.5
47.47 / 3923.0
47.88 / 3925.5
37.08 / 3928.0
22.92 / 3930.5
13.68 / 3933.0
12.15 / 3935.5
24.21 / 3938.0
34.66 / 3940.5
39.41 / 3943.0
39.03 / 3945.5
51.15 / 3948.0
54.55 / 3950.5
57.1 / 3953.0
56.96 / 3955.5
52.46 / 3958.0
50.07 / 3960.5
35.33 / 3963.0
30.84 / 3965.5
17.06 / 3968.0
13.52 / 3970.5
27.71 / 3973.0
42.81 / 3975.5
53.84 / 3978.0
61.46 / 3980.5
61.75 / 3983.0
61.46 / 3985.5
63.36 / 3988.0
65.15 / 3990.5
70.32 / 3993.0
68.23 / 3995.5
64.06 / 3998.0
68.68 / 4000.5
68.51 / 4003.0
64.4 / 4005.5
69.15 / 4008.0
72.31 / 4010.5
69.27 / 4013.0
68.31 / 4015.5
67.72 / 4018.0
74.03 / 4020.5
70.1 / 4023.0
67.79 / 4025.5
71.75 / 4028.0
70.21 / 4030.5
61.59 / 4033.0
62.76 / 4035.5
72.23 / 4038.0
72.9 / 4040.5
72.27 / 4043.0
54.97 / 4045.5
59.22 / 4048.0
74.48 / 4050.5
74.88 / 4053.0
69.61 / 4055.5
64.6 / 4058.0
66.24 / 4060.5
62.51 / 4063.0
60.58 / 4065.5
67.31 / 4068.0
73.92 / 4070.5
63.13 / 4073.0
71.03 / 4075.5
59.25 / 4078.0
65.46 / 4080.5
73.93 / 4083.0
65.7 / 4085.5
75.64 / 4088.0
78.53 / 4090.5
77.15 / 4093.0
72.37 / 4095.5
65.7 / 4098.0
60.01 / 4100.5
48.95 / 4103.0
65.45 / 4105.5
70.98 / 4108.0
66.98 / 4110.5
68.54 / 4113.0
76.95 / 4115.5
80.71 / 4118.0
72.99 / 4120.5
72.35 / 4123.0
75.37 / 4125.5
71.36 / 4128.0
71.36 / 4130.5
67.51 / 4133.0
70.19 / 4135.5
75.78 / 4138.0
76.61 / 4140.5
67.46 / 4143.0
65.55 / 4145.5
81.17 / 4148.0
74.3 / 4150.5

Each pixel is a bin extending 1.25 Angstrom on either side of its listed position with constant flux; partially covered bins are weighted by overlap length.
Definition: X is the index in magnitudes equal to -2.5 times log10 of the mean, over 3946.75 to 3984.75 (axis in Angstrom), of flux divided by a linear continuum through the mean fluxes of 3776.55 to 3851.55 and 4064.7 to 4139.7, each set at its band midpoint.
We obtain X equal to 0.29 mag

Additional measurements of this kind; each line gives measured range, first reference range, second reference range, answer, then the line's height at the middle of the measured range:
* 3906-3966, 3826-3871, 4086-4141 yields 0.147 mag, 50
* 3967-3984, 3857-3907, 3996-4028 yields 0.496 mag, 62.4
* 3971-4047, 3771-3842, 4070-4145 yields -0.032 mag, 62.1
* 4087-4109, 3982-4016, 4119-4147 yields 0.034 mag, 70.4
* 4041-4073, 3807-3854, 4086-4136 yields -0.032 mag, 64.8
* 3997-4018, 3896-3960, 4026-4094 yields -0.155 mag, 59.1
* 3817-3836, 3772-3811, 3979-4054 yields 0.499 mag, 55.9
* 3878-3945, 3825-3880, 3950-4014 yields 0.070 mag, 46.9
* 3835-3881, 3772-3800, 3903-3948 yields 0.105 mag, 47.3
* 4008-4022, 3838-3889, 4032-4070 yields -0.131 mag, 62.2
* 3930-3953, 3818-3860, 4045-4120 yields 0.445 mag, 51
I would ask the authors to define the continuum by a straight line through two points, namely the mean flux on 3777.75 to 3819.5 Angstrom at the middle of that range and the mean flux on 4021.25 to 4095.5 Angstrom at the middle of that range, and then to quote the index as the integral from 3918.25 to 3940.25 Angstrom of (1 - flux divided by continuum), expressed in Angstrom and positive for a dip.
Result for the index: 9.85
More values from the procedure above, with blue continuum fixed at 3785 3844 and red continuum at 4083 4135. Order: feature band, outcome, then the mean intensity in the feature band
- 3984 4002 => -1.9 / 65.9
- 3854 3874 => 1.8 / 43.4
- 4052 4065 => -0.3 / 67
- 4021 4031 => -1.2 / 70.2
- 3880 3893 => 1.9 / 42.7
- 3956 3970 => 4.9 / 36.9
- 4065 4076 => -0.1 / 67.4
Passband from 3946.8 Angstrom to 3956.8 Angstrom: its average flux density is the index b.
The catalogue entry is 54.9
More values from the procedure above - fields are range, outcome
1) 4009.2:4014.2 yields 70.8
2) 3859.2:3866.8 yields 44.9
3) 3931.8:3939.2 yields 16.6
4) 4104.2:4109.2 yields 68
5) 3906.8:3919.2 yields 56.3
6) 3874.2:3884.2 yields 46.2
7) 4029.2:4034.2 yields 66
